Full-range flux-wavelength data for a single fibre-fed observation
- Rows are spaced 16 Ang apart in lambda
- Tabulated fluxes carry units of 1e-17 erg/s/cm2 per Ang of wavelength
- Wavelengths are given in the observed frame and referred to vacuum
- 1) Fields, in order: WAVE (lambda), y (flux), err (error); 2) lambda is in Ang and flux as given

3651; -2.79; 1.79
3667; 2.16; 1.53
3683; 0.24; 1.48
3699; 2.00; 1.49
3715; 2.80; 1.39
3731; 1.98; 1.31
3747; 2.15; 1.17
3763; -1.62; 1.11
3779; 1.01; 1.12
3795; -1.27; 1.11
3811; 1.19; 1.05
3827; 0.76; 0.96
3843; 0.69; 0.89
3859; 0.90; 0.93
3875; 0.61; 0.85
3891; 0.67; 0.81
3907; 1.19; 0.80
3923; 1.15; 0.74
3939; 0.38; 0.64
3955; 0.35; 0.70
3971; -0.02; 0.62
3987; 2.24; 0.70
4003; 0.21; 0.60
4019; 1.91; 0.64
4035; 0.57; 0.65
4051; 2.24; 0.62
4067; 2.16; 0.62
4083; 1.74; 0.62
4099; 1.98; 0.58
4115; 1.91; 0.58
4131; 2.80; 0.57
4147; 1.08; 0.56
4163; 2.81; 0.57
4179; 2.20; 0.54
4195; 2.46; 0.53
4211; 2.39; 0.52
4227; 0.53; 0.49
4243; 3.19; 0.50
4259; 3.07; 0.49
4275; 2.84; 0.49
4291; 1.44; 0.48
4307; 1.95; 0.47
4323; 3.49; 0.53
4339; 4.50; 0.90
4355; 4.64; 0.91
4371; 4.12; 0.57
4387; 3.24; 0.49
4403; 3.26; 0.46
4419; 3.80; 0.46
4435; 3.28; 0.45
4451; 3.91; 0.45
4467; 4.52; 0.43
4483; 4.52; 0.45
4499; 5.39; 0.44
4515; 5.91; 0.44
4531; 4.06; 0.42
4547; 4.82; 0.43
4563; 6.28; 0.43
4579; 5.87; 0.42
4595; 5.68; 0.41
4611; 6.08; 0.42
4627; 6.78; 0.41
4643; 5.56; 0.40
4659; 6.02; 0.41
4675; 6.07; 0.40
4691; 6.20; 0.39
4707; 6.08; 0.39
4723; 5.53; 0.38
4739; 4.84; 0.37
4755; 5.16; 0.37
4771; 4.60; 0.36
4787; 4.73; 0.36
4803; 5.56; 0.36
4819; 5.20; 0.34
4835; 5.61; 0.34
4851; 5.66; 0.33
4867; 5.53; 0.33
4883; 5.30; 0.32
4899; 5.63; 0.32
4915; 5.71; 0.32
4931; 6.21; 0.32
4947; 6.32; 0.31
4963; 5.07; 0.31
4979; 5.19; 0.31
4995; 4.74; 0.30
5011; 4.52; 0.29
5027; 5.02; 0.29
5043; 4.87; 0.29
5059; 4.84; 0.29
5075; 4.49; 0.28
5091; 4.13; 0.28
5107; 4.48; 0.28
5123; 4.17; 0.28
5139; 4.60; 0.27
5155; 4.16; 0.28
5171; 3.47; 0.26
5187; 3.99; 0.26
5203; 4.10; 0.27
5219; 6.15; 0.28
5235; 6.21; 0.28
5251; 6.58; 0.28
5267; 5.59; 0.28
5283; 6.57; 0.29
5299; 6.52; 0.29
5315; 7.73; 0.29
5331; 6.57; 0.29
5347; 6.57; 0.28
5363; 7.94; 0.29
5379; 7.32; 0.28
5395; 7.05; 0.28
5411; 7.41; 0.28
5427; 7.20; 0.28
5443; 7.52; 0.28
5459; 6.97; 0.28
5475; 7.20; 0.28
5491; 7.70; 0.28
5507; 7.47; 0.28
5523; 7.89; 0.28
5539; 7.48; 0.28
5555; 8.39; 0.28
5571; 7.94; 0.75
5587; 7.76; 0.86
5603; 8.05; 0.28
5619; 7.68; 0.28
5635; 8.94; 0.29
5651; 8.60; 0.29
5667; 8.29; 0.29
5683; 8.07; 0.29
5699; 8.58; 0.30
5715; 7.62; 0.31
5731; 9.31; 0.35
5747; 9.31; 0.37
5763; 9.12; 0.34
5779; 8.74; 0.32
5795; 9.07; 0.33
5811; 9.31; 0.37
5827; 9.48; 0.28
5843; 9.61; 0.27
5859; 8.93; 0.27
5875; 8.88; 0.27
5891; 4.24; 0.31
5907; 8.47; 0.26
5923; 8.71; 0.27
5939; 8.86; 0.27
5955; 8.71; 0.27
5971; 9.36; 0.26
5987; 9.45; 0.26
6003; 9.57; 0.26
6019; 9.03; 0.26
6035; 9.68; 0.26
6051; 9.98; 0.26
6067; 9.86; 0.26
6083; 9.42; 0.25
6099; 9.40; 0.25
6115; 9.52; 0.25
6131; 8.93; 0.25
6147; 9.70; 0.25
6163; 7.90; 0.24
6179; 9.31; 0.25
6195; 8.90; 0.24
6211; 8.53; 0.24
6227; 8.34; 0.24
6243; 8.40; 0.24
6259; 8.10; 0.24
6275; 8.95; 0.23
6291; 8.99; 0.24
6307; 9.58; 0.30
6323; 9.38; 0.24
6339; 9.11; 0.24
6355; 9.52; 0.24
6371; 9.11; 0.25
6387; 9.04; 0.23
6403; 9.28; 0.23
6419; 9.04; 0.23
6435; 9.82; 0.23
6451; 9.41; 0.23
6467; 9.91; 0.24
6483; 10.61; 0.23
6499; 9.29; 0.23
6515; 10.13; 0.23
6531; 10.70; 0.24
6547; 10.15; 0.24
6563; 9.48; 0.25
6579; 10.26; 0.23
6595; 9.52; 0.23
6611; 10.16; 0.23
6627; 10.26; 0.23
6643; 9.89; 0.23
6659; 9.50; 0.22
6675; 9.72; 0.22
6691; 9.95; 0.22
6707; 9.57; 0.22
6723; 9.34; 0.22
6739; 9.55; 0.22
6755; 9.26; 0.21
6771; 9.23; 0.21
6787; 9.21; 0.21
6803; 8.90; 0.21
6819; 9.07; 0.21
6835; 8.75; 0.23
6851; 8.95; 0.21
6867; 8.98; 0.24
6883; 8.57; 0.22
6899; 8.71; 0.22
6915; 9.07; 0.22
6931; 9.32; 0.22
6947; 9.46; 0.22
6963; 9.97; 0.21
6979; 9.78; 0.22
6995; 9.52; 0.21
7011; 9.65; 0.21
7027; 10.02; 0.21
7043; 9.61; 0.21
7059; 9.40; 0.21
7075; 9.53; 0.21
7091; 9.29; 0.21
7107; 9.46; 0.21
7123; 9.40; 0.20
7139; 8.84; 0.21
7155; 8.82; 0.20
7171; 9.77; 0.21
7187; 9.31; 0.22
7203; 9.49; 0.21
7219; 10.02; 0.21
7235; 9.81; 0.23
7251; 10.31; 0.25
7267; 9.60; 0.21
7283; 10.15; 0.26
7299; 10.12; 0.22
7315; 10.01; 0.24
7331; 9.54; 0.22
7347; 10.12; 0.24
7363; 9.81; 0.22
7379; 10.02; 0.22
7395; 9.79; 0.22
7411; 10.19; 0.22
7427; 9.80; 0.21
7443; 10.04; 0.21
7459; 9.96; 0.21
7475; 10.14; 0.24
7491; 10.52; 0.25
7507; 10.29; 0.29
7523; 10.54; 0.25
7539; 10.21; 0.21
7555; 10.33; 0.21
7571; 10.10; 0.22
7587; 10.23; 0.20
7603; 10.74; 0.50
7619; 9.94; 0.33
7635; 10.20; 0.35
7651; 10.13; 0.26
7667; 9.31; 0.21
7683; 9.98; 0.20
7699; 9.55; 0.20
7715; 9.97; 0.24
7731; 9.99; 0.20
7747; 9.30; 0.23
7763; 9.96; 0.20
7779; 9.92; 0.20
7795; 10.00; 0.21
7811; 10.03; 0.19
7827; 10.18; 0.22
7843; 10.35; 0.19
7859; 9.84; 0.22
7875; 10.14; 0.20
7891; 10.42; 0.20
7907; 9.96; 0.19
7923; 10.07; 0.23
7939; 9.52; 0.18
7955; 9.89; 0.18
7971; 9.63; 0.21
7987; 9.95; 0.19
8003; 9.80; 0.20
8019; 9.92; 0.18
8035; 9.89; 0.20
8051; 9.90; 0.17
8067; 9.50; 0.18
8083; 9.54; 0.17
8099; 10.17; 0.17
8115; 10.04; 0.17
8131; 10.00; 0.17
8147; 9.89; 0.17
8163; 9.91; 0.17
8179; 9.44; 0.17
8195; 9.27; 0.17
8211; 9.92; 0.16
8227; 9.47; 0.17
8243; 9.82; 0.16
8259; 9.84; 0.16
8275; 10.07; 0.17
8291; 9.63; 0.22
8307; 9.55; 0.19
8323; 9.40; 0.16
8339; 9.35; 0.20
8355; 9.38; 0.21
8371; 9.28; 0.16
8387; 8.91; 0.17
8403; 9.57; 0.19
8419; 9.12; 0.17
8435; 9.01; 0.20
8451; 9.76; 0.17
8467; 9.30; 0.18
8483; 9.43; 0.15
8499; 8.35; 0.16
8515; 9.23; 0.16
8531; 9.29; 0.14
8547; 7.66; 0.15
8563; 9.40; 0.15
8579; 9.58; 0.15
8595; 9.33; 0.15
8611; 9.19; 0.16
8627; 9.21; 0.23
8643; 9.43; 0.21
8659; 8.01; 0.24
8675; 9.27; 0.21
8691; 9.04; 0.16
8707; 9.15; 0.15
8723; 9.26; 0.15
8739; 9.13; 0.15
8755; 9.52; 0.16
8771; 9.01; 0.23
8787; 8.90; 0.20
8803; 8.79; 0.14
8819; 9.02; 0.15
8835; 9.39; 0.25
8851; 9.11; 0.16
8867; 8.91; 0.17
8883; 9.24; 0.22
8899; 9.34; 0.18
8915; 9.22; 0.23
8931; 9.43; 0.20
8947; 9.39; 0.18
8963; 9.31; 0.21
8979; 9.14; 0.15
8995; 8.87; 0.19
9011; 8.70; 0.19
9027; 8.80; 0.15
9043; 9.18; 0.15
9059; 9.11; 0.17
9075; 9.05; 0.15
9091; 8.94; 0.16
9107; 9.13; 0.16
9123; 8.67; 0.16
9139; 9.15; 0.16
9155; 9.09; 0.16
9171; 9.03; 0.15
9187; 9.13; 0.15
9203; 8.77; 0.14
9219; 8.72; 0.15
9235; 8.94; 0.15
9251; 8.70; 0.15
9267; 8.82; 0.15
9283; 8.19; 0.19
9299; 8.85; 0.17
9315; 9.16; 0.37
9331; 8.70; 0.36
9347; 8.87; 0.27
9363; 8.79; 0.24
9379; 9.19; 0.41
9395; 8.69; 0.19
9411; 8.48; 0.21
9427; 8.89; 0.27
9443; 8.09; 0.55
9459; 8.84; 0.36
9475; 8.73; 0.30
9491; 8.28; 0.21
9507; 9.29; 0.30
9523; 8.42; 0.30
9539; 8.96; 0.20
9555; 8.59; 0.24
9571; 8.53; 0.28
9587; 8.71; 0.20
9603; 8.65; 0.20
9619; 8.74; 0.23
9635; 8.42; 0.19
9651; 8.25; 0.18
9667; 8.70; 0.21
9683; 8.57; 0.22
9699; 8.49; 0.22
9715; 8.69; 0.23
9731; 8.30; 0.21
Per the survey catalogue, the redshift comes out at 0.00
